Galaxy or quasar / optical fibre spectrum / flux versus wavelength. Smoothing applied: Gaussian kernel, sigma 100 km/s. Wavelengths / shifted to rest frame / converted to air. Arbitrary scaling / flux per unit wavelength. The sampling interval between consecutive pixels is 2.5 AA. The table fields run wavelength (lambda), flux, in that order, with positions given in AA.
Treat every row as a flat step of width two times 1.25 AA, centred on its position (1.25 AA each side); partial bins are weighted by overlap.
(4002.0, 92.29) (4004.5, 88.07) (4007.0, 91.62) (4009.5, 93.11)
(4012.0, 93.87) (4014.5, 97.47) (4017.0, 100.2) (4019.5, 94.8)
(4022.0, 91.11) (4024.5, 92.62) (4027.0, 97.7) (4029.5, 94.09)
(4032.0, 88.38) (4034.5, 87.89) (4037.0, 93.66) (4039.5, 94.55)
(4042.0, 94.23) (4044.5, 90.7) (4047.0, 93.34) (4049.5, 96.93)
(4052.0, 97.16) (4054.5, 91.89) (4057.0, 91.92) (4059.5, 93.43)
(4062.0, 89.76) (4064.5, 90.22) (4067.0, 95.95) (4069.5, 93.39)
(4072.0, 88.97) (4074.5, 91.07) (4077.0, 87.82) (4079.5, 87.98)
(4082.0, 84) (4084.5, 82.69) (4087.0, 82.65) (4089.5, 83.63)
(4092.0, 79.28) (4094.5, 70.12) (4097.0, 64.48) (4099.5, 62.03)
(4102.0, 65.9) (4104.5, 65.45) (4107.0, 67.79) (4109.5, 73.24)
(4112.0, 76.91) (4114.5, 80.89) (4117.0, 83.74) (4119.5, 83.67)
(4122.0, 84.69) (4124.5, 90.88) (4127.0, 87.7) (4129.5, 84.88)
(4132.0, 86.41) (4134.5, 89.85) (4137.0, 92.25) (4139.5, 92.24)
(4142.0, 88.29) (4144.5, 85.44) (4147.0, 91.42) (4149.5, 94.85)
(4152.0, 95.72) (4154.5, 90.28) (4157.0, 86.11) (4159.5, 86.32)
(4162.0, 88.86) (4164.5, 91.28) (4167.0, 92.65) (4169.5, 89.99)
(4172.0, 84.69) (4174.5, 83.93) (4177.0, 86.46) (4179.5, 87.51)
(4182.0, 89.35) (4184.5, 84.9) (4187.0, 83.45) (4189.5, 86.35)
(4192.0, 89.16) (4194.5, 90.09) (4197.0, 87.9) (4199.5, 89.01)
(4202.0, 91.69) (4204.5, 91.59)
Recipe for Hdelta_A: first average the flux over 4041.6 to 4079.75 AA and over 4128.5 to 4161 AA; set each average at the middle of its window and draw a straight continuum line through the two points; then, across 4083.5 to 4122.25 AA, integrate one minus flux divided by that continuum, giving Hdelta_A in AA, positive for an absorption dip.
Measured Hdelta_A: 6.7 AA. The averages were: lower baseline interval 92.2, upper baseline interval 89.6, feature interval 75.2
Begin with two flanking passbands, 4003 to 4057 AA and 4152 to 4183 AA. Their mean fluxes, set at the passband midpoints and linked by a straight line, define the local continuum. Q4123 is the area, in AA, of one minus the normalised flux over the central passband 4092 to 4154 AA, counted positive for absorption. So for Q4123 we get 5.7 AA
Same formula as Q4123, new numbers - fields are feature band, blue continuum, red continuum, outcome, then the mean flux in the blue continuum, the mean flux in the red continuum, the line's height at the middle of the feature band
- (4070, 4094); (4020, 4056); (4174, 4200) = 1.65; 93.2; 87.1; 91.4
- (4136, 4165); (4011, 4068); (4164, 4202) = -0.35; 93.5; 87.8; 89.1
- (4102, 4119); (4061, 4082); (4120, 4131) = 2.58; 90.3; 86.8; 87.8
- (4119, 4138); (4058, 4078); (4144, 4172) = 0.61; 91.4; 90.1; 90.5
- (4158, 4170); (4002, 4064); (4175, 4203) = -0.16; 93.2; 87.7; 88.6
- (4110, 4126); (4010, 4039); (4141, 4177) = 1.33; 93.8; 89.2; 90.6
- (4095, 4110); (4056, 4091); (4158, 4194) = 3.74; 88.7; 87.5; 88.4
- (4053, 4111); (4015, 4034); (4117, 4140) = 5.56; 94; 87.7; 90.5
